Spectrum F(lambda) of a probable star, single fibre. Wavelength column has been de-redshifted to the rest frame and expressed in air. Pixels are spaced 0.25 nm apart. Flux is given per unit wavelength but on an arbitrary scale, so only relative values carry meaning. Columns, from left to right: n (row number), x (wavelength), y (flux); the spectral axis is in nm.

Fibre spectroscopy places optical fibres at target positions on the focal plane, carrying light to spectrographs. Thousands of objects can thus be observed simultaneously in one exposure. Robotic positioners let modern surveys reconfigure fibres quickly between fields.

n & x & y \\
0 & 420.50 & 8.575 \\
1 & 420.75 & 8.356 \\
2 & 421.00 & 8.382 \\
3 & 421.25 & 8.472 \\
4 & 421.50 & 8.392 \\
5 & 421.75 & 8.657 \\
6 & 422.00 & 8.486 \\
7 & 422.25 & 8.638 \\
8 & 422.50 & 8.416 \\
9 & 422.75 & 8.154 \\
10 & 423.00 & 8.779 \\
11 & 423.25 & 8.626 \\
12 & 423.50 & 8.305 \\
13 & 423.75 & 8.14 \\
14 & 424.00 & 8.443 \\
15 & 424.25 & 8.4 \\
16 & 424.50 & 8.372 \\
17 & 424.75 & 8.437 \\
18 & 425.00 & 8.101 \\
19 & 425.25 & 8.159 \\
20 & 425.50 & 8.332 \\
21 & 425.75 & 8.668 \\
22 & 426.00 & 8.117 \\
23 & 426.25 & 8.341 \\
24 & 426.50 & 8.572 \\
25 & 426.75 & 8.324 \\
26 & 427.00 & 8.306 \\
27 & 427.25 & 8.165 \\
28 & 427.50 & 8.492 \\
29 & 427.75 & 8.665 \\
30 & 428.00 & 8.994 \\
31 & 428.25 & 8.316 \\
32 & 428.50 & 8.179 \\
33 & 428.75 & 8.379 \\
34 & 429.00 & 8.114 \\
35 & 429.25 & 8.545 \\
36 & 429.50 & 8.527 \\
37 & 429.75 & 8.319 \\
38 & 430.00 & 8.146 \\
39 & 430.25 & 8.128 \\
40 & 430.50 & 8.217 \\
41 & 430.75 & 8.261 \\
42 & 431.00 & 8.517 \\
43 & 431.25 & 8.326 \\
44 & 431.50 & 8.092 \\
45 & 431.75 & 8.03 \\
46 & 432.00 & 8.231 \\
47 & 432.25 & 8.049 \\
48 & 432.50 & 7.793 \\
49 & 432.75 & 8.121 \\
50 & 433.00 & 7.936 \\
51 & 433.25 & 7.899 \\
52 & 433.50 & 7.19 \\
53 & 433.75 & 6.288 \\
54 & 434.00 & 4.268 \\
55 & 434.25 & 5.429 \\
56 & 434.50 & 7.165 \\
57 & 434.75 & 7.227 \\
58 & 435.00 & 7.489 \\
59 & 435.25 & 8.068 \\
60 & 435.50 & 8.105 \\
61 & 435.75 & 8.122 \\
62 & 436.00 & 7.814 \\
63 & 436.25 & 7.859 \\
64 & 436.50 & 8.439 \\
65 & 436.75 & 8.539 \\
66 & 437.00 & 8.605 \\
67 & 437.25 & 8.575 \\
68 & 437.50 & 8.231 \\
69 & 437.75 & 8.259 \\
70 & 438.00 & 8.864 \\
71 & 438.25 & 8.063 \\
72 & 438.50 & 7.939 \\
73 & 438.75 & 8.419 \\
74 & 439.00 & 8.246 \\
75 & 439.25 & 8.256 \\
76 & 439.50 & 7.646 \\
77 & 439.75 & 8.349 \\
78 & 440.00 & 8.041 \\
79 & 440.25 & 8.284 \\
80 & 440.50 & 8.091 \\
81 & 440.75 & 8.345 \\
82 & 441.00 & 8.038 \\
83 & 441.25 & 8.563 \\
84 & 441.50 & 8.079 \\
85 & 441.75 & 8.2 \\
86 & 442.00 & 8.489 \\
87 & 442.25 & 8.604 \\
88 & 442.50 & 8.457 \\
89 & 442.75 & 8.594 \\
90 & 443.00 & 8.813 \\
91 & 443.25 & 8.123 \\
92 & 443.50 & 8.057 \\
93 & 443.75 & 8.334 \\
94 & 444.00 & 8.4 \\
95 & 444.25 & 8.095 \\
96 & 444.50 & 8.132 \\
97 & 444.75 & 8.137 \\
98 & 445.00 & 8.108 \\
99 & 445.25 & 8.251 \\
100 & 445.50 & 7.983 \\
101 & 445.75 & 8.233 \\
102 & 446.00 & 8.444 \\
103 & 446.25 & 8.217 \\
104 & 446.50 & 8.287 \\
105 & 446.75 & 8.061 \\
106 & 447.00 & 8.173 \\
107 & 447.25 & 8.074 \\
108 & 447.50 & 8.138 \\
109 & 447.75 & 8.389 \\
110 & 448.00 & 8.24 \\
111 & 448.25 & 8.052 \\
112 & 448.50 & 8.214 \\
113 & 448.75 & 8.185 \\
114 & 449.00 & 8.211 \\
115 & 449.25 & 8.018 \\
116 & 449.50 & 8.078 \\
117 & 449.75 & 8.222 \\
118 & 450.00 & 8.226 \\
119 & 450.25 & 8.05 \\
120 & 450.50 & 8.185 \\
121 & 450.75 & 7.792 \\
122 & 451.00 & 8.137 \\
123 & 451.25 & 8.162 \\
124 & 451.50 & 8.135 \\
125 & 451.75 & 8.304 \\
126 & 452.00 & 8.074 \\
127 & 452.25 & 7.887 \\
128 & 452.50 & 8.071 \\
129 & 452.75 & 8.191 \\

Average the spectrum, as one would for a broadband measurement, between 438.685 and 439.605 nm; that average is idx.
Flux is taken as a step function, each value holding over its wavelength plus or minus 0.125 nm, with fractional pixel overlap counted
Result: 8.13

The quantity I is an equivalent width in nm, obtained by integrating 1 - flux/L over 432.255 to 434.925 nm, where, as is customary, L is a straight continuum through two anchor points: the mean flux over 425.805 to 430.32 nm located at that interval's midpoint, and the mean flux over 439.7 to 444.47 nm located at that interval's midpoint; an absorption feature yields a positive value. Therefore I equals 0.43 nm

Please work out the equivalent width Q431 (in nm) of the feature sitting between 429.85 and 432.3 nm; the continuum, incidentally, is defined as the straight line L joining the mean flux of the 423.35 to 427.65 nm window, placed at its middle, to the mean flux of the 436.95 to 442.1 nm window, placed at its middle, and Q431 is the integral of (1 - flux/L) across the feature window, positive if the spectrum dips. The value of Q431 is 0.03 nm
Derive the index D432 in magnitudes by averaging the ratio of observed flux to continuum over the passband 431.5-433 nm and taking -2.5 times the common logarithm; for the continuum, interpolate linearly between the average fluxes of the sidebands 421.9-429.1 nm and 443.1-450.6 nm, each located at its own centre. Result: 0.04 mag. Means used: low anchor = 8.39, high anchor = 8.18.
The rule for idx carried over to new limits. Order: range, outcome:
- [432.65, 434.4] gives 6.72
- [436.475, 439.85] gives 8.31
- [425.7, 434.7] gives 7.96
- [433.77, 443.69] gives 8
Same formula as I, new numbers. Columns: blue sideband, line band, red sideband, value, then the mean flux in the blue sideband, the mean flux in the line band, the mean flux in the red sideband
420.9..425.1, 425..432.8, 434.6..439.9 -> 0.006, 8.43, 8.3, 8.14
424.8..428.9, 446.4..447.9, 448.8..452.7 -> -0.007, 8.38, 8.19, 8.11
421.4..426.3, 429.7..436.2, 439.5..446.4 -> 0.529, 8.4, 7.66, 8.26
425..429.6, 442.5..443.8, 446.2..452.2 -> -0.028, 8.39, 8.39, 8.15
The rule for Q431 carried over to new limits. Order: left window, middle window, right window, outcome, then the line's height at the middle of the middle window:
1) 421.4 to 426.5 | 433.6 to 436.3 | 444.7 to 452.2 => 0.40 nm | 8.29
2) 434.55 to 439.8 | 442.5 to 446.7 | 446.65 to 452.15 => -0.07 nm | 8.14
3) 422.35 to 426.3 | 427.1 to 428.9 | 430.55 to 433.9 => -0.07 nm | 8.14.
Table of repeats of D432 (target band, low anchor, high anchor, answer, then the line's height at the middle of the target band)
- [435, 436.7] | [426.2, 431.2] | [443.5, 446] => 0.03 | 8.29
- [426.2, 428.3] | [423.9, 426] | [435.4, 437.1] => -0.02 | 8.32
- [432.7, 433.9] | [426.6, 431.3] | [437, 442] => 0.13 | 8.32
